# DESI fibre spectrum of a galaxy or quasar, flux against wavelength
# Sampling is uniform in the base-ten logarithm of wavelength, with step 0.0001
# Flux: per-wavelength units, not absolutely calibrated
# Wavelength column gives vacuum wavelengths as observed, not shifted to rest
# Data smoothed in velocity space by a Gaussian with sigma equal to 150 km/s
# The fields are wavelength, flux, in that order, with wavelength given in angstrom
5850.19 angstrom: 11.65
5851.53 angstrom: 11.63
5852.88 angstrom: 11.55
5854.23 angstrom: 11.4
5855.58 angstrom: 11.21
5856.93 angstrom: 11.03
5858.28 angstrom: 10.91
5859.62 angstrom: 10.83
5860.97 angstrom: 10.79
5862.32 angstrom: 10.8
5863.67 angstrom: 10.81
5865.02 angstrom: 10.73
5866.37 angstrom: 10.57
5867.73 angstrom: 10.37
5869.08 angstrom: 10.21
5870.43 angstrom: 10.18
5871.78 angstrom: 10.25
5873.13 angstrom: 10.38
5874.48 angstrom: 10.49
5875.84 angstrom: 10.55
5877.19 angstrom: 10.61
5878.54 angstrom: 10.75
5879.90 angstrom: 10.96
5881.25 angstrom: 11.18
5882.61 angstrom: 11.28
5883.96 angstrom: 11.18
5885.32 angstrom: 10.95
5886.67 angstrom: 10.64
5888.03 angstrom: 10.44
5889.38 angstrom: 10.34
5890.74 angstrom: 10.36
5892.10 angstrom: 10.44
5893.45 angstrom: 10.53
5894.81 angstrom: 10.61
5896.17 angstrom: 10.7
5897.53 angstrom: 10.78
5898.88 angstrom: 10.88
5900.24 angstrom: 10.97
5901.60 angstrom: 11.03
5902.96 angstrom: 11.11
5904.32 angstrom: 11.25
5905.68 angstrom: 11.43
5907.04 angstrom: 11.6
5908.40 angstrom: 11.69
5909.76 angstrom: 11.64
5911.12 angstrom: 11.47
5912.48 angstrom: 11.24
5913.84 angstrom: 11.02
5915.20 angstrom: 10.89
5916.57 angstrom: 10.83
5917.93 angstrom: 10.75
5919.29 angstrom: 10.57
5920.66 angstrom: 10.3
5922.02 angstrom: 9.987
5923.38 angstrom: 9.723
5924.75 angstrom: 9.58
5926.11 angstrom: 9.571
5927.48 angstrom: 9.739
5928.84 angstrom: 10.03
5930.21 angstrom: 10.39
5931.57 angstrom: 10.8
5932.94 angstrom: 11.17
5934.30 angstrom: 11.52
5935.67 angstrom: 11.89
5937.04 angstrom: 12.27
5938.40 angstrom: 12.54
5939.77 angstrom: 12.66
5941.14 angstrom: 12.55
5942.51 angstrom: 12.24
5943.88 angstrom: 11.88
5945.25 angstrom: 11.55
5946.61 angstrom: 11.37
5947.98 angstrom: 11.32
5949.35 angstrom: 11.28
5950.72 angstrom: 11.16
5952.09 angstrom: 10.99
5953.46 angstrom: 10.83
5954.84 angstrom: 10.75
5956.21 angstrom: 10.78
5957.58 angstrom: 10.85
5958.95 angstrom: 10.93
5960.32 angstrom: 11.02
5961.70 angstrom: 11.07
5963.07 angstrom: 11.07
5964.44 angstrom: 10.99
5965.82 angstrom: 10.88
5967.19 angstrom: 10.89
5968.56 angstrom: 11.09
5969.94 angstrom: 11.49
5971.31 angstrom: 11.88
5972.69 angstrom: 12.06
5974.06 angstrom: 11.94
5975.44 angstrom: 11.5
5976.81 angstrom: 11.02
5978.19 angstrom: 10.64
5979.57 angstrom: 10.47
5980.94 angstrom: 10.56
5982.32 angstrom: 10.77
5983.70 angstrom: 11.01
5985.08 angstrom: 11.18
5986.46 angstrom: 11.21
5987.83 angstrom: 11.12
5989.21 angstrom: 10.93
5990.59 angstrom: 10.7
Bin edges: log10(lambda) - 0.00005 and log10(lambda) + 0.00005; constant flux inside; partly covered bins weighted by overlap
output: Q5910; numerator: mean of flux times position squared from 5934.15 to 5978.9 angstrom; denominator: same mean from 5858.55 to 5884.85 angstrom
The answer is 1.1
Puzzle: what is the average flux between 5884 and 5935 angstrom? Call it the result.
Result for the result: 10.7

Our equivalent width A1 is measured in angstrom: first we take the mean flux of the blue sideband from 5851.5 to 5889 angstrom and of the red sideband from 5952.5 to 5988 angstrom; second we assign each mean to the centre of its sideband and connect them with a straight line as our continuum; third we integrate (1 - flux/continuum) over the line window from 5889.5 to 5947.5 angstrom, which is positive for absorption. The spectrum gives -0.5 angstrom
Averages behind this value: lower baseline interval 10.8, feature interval 11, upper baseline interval 11.1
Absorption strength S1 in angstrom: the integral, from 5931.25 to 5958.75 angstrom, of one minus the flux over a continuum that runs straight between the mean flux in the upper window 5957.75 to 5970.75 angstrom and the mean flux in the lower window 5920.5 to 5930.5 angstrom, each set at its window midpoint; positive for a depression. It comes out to -2.8 angstrom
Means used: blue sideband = 9.88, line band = 11.5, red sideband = 11.1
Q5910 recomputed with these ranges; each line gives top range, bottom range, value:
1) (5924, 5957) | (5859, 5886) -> 1.07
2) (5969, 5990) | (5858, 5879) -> 1.10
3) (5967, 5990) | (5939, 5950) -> 0.95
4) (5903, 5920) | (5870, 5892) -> 1.06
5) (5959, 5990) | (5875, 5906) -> 1.06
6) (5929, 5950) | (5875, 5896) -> 1.11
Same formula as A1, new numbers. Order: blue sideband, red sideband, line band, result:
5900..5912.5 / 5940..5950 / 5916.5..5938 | 1.87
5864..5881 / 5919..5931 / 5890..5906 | -0.89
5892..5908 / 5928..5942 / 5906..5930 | 1.37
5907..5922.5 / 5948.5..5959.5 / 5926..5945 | -0.81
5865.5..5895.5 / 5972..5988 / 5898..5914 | -0.81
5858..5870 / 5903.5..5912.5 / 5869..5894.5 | 0.84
